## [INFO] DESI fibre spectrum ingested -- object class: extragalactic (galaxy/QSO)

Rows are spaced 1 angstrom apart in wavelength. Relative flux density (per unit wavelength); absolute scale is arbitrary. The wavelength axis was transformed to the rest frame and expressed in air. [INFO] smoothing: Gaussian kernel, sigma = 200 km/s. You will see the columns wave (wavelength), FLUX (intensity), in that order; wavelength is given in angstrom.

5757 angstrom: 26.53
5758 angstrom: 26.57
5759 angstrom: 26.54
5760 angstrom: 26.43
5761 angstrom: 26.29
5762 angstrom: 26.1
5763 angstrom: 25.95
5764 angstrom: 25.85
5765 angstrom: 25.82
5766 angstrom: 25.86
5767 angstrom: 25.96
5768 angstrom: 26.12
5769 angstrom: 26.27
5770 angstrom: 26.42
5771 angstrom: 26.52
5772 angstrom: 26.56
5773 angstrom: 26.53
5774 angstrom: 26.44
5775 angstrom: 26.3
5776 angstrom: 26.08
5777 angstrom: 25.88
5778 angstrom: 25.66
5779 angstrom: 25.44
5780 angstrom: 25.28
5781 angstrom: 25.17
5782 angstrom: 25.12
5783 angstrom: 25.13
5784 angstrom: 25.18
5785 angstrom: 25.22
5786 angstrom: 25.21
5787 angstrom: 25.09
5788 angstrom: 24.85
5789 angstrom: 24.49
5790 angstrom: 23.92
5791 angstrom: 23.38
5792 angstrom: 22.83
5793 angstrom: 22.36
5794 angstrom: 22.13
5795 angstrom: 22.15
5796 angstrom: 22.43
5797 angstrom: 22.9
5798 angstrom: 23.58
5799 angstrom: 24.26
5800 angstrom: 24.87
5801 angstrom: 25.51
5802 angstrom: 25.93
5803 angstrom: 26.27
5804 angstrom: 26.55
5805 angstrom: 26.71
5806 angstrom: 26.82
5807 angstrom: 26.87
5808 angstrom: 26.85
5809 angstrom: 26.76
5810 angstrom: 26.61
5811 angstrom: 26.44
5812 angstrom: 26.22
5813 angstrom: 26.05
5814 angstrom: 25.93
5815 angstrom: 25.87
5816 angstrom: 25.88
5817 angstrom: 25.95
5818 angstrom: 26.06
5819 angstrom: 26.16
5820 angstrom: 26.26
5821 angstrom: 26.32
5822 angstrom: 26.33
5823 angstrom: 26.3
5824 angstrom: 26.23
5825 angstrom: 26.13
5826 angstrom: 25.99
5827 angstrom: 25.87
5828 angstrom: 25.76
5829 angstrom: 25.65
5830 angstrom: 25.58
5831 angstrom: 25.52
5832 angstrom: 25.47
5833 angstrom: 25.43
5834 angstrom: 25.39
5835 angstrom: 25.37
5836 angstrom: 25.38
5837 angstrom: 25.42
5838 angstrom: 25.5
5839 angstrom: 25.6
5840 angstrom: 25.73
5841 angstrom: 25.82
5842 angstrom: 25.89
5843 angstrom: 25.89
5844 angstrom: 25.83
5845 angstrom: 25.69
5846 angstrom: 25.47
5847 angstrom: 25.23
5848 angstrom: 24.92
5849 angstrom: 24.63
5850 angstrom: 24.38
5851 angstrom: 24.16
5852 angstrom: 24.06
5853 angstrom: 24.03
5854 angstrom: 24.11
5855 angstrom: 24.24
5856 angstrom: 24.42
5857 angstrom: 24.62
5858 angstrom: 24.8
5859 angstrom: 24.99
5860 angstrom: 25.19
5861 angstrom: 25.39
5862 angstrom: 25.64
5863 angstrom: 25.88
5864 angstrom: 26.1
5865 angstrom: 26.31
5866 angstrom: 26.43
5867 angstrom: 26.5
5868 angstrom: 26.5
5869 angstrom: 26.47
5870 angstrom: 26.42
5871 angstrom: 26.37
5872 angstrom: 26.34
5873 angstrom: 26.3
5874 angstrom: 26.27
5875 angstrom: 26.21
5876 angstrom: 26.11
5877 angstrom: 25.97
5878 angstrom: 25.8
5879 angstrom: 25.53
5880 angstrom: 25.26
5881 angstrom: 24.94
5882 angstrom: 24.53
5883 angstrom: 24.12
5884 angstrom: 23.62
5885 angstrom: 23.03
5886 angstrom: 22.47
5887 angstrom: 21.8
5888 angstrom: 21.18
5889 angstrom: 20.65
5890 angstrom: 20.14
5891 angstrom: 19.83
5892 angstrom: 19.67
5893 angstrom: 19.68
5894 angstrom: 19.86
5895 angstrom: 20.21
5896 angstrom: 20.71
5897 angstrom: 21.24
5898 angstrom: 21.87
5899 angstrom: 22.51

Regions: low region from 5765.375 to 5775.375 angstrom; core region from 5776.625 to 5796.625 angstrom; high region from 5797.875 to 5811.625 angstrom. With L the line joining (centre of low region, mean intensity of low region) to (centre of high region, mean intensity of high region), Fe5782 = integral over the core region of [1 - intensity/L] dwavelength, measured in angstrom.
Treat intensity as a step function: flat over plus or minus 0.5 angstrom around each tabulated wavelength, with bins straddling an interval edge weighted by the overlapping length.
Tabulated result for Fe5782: 1.4 angstrom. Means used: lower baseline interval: 26.3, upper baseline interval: 26.1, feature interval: 24.3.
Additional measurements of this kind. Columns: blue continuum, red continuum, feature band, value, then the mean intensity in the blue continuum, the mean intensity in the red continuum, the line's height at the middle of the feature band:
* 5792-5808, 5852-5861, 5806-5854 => -2.2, 24.6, 24.6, 24.6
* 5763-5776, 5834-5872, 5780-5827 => 1.1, 26.2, 25.4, 25.9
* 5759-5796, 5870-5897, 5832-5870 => -2.3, 25.3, 23.3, 23.9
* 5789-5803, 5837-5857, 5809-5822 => -1.1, 23.7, 25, 24.2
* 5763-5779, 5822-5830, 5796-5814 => 0.2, 26.1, 26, 26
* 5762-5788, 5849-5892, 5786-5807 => 0.9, 25.8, 24.6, 25.5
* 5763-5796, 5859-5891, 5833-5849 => -0.3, 25.1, 24.9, 25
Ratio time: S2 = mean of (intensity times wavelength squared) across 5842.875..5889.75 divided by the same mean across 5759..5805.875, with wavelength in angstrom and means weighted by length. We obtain 1.02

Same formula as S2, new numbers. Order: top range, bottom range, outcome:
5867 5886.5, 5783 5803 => 1.09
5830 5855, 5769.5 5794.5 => 1.03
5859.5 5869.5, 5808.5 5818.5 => 1.01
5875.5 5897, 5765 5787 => 0.91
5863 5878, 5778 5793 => 1.10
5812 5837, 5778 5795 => 1.07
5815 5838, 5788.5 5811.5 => 1.05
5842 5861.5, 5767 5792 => 1.00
